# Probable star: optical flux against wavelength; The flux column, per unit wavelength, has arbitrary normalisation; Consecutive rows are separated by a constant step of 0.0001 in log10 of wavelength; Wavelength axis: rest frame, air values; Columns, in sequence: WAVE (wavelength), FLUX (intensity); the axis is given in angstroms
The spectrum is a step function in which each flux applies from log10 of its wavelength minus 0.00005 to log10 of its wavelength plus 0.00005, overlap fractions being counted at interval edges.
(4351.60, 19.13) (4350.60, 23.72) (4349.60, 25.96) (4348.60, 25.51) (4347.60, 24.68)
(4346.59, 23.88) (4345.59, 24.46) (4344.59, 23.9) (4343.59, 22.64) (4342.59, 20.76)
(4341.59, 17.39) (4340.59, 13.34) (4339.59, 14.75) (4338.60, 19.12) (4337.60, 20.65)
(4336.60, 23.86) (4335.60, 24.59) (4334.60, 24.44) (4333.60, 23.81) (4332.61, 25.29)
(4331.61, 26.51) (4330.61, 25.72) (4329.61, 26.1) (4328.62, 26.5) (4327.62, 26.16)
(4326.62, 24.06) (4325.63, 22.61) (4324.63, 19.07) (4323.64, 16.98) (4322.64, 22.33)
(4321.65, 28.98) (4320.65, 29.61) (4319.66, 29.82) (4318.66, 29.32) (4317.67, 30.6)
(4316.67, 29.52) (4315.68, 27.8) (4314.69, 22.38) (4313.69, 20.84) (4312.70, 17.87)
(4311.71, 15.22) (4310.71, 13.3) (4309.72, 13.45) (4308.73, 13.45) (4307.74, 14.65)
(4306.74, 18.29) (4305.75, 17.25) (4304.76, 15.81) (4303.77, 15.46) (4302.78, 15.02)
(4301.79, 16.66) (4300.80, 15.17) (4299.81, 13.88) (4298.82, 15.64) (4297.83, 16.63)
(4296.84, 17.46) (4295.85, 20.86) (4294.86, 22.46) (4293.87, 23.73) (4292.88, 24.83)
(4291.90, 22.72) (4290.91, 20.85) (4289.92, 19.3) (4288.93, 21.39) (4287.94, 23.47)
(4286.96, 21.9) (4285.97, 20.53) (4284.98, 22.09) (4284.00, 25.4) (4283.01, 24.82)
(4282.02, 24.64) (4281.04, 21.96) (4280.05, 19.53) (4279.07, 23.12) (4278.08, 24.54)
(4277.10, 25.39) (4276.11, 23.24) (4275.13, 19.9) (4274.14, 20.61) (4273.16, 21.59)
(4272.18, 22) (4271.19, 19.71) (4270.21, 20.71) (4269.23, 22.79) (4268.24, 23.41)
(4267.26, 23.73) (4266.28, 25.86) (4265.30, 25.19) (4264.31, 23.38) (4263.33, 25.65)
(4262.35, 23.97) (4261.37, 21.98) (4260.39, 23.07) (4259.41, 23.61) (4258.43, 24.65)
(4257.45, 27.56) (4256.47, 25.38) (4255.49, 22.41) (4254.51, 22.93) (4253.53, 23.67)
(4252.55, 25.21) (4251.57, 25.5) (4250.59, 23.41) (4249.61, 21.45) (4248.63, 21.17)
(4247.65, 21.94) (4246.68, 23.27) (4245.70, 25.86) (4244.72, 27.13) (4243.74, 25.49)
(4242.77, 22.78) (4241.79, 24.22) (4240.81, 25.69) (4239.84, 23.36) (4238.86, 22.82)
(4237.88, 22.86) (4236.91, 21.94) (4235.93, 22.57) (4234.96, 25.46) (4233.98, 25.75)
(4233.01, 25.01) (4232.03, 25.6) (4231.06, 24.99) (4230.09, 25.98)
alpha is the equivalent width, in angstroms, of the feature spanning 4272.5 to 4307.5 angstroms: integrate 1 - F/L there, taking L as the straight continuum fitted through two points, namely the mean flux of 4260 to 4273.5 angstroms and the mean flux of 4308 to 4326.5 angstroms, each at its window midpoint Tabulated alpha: 3.60 angstroms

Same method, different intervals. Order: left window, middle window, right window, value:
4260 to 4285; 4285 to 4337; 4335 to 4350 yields 1.9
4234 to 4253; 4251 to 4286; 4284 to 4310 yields -3.1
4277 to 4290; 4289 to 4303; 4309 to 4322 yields 2.4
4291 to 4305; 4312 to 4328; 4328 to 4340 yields -2.4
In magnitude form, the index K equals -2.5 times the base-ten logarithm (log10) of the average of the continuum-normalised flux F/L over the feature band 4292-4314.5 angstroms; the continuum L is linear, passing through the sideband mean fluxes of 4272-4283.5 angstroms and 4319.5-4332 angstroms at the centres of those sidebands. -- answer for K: 0.34 mag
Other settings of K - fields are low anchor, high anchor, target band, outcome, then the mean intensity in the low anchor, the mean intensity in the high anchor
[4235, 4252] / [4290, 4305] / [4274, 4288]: -0.136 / 23.7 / 18.5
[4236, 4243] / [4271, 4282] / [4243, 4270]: -0.057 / 23.3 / 22.1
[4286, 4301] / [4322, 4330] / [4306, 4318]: 0.121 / 20.1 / 23.1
